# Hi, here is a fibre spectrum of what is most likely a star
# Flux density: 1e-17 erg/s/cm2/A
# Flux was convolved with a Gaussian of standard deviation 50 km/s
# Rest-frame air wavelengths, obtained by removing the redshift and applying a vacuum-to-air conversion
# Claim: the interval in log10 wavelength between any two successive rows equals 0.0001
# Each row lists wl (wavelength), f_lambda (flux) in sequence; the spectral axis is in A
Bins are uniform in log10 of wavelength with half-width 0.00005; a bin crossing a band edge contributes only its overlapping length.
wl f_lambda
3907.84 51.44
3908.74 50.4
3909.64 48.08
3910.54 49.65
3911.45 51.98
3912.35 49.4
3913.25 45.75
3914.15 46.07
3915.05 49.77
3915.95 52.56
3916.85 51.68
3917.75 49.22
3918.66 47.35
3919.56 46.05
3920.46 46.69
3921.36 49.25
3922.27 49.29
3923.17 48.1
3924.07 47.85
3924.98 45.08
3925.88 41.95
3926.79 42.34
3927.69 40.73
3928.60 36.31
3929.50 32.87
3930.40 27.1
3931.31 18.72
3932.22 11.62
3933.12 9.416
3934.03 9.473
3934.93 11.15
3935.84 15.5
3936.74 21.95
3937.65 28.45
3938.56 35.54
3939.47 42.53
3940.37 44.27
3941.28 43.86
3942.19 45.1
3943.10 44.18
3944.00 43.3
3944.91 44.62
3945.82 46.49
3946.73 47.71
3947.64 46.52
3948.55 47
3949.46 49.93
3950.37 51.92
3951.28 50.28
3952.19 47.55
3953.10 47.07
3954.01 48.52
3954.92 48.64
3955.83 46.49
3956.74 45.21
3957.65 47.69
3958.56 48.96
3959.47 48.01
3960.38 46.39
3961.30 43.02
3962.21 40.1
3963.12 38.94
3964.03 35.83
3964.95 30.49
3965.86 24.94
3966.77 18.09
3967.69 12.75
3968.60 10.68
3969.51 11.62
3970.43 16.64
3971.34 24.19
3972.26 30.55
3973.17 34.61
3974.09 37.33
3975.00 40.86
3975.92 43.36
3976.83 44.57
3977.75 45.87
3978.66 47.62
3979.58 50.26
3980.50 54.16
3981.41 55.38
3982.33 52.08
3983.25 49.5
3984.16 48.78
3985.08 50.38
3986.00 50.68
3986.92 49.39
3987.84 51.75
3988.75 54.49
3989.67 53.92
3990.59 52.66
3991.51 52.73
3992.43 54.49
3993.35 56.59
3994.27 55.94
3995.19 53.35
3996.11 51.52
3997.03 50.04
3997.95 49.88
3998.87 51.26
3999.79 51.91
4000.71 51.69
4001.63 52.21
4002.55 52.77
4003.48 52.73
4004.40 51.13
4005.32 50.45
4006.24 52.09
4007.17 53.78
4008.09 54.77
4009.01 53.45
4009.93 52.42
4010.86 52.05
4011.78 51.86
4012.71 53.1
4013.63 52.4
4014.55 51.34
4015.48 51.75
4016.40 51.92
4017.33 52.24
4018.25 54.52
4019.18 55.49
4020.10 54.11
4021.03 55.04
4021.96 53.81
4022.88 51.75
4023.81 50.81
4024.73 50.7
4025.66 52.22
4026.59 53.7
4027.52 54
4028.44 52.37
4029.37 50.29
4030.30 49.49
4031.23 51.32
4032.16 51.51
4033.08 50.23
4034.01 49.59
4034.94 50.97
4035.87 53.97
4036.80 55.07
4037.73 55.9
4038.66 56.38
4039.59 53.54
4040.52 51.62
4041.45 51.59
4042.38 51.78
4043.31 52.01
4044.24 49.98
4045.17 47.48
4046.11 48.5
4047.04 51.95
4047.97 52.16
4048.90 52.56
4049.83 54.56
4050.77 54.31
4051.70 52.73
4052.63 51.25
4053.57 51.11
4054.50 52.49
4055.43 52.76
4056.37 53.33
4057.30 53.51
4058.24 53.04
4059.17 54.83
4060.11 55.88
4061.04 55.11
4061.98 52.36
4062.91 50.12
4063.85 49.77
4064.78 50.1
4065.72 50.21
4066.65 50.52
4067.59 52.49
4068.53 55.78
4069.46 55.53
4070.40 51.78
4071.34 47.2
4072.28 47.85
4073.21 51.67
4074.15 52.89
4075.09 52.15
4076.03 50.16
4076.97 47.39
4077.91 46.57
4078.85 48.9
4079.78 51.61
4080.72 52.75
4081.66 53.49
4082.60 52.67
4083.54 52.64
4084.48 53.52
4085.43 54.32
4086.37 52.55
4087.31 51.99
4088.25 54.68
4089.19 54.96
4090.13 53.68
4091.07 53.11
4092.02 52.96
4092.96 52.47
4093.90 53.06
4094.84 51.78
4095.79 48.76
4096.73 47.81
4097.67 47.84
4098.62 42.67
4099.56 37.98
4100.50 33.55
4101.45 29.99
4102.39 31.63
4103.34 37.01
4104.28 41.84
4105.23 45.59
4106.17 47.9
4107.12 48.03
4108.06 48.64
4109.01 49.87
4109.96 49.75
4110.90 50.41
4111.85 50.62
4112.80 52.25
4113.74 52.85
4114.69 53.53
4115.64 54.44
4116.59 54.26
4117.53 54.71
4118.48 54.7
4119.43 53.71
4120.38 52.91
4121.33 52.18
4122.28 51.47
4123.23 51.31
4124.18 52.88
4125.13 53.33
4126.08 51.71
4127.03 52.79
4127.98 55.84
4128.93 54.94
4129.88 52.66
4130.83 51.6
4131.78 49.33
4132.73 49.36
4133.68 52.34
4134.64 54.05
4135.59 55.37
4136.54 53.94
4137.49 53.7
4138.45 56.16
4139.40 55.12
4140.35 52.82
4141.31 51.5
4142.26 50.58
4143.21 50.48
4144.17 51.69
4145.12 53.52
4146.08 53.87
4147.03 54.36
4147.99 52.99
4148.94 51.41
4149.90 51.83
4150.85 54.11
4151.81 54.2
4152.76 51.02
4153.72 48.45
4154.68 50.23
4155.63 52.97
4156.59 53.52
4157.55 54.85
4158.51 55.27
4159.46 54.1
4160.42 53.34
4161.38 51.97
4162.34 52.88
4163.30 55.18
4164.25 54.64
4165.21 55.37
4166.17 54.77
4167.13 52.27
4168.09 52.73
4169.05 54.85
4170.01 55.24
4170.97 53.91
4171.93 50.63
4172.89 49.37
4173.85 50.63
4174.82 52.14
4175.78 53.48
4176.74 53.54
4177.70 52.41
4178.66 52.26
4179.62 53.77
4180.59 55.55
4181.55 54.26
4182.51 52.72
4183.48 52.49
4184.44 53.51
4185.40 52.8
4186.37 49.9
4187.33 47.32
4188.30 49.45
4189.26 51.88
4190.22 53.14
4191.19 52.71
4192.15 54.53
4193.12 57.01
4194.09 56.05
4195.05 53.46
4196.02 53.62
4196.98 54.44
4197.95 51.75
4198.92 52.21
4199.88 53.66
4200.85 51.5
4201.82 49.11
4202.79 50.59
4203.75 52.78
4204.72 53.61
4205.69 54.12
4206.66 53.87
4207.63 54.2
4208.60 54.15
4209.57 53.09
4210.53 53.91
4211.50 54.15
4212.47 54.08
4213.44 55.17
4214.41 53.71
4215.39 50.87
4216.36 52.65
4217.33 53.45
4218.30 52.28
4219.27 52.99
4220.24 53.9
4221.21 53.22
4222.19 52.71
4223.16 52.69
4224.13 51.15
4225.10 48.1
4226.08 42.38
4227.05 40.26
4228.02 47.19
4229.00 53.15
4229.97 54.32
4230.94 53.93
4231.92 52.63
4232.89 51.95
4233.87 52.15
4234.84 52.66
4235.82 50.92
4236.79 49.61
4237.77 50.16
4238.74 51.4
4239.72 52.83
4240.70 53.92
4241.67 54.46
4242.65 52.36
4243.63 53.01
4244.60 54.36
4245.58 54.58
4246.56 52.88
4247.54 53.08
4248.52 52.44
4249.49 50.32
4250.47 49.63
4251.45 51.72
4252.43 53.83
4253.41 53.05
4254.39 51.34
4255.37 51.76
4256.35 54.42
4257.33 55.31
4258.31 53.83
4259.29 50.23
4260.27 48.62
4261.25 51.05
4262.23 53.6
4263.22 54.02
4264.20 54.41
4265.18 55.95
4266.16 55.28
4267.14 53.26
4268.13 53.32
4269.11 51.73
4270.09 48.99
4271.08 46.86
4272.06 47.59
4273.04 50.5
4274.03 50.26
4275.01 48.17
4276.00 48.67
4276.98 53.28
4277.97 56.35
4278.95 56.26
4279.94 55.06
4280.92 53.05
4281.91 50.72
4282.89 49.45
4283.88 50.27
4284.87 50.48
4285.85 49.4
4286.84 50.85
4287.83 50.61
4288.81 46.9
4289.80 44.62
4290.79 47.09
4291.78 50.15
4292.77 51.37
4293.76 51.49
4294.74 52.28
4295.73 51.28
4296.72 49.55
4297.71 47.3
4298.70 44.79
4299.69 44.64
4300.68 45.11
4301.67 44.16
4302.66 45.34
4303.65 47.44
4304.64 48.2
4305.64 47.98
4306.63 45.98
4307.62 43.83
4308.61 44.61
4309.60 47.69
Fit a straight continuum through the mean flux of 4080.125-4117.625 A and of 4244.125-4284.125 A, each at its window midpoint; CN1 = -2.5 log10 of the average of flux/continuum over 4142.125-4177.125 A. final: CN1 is -0.06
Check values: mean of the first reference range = 49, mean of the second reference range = 52.2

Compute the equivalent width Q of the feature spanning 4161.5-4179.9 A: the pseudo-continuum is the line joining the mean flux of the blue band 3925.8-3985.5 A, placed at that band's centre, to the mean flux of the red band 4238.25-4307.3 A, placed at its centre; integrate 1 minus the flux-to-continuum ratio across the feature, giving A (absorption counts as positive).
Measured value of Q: -2.5 A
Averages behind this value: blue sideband 37.8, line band 53.1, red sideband 50.9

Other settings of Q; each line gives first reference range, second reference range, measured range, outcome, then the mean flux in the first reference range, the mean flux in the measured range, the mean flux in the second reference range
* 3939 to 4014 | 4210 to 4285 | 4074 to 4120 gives -0.9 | 45.7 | 49.4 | 52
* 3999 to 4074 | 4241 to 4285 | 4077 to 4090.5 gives 0.0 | 52.3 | 52.3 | 52.2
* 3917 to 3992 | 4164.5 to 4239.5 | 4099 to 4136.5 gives -0.9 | 40.2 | 49.5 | 52.4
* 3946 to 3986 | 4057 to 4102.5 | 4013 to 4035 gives -3.1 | 41.1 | 52.2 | 50.3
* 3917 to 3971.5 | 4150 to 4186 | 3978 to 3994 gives -4.6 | 37.5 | 52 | 53.1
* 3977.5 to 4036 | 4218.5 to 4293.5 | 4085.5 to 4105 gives 2.0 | 52.1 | 46.7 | 51.5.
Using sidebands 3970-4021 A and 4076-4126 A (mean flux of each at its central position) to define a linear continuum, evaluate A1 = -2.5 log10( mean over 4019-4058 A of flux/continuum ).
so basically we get -0.06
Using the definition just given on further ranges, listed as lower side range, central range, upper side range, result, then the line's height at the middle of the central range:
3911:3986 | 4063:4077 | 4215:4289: -0.15 mag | 44.7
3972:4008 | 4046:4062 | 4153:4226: -0.04 mag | 50.9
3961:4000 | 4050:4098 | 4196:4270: -0.13 mag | 46.2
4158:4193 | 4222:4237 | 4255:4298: 0.04 mag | 52.1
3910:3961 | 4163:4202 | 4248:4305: -0.10 mag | 48.2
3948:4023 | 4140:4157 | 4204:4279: -0.04 mag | 50.2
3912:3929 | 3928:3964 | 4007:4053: 0.24 mag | 48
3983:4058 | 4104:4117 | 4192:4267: 0.05 mag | 52.4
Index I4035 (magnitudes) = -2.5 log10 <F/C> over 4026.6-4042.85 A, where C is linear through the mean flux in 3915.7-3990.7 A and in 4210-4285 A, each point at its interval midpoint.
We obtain -0.20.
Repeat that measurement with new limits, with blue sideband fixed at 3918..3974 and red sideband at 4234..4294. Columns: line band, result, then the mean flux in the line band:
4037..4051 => -0.25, 52.3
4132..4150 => -0.15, 52.9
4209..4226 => -0.06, 52.6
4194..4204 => -0.08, 52.6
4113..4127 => -0.18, 53.1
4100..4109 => 0.09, 40.9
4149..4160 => -0.13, 52.7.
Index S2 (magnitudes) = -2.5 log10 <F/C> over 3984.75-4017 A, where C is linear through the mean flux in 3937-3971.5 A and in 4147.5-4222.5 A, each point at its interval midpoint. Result -0.24 mag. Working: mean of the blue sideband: 39.3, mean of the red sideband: 53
